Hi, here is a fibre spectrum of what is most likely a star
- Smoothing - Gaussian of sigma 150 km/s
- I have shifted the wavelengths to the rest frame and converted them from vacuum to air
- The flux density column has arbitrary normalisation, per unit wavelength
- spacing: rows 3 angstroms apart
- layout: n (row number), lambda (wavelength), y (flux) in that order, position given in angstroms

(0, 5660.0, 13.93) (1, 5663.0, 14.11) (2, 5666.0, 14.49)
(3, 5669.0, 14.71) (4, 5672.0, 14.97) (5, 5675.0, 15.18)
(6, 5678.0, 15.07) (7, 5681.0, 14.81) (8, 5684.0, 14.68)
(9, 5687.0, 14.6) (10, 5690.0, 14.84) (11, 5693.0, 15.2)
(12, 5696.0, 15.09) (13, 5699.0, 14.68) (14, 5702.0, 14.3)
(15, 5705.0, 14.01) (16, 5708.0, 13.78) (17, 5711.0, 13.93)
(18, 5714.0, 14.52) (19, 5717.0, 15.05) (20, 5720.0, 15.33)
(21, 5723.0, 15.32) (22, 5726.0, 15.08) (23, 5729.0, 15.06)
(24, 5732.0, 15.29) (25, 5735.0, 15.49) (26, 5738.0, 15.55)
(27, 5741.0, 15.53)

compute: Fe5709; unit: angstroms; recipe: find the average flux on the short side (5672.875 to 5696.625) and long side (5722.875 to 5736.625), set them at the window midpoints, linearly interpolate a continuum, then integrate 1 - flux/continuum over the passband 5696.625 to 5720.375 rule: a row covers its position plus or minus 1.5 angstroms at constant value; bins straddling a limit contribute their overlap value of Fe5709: 1.04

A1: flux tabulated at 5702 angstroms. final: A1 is 14.3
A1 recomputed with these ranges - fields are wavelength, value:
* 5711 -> 13.93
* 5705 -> 14.01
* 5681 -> 14.81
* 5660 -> 13.93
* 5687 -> 14.6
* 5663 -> 14.11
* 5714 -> 14.52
